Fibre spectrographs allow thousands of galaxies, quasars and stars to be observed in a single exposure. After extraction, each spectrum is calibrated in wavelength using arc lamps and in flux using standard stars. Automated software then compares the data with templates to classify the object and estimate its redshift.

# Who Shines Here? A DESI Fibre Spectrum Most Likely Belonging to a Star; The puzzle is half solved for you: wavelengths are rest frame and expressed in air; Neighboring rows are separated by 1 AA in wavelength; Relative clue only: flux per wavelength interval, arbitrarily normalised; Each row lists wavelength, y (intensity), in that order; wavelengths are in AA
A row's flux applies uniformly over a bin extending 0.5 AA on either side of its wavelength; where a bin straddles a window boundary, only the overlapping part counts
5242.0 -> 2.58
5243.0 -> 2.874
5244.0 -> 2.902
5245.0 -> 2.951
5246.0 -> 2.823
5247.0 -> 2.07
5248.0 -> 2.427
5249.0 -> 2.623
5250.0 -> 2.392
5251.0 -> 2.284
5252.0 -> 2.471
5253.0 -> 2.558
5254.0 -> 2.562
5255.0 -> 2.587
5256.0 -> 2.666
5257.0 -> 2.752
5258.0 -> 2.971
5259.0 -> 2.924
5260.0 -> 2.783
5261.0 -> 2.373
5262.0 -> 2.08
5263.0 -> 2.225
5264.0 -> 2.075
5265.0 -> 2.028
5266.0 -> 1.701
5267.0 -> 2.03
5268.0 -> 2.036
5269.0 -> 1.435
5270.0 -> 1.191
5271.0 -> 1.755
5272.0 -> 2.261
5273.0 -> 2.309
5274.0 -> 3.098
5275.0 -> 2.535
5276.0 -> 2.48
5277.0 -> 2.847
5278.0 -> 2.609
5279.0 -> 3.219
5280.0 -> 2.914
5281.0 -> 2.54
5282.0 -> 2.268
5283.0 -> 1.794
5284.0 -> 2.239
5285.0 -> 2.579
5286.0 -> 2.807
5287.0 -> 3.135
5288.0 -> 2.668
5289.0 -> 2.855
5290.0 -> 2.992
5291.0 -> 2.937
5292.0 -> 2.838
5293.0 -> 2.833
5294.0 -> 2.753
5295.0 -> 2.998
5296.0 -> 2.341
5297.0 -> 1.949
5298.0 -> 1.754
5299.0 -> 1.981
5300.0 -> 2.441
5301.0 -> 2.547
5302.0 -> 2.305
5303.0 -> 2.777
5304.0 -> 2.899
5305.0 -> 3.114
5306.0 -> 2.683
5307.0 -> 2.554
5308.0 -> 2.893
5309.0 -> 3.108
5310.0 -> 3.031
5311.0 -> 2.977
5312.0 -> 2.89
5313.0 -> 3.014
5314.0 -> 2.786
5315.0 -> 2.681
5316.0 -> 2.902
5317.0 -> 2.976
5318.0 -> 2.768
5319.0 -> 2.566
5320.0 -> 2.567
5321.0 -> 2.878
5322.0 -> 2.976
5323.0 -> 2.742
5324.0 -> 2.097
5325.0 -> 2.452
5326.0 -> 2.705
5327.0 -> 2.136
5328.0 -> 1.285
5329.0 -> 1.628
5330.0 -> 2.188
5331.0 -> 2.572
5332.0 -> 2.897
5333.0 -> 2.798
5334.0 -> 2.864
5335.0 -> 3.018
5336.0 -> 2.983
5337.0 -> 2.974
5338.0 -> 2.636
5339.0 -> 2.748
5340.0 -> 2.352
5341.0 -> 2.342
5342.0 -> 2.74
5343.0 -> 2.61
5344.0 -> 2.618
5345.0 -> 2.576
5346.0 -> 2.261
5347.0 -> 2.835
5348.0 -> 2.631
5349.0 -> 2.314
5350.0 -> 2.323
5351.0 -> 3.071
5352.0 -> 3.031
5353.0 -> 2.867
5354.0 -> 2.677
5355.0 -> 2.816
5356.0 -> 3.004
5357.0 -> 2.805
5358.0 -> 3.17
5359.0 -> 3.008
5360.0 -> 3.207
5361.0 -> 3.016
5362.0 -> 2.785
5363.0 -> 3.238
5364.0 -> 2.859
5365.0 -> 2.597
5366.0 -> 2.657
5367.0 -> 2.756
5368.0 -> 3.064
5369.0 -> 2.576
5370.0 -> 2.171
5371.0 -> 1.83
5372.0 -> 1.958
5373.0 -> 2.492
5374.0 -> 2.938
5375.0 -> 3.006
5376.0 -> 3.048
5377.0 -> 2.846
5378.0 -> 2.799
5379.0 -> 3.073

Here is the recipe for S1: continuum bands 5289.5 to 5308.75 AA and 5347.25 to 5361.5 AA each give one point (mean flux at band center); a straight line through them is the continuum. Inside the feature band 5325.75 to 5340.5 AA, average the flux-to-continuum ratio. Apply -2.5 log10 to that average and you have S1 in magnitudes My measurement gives 0.10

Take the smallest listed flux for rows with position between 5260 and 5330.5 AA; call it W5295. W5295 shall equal 1.191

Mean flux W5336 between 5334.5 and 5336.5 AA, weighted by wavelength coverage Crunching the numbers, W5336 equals 3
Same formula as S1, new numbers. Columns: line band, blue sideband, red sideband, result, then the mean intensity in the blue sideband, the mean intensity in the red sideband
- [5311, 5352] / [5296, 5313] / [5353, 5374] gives 0.02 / 2.62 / 2.74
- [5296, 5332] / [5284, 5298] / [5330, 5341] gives 0.06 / 2.69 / 2.74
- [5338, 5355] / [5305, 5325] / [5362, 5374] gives 0.02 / 2.79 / 2.59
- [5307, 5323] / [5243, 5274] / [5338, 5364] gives -0.10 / 2.36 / 2.76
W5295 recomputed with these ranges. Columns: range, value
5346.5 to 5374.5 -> 1.83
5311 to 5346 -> 1.285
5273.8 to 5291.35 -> 1.794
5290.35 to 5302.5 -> 1.754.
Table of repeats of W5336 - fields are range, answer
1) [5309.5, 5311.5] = 3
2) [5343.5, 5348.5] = 2.58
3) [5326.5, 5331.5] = 1.96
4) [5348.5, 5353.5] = 2.72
